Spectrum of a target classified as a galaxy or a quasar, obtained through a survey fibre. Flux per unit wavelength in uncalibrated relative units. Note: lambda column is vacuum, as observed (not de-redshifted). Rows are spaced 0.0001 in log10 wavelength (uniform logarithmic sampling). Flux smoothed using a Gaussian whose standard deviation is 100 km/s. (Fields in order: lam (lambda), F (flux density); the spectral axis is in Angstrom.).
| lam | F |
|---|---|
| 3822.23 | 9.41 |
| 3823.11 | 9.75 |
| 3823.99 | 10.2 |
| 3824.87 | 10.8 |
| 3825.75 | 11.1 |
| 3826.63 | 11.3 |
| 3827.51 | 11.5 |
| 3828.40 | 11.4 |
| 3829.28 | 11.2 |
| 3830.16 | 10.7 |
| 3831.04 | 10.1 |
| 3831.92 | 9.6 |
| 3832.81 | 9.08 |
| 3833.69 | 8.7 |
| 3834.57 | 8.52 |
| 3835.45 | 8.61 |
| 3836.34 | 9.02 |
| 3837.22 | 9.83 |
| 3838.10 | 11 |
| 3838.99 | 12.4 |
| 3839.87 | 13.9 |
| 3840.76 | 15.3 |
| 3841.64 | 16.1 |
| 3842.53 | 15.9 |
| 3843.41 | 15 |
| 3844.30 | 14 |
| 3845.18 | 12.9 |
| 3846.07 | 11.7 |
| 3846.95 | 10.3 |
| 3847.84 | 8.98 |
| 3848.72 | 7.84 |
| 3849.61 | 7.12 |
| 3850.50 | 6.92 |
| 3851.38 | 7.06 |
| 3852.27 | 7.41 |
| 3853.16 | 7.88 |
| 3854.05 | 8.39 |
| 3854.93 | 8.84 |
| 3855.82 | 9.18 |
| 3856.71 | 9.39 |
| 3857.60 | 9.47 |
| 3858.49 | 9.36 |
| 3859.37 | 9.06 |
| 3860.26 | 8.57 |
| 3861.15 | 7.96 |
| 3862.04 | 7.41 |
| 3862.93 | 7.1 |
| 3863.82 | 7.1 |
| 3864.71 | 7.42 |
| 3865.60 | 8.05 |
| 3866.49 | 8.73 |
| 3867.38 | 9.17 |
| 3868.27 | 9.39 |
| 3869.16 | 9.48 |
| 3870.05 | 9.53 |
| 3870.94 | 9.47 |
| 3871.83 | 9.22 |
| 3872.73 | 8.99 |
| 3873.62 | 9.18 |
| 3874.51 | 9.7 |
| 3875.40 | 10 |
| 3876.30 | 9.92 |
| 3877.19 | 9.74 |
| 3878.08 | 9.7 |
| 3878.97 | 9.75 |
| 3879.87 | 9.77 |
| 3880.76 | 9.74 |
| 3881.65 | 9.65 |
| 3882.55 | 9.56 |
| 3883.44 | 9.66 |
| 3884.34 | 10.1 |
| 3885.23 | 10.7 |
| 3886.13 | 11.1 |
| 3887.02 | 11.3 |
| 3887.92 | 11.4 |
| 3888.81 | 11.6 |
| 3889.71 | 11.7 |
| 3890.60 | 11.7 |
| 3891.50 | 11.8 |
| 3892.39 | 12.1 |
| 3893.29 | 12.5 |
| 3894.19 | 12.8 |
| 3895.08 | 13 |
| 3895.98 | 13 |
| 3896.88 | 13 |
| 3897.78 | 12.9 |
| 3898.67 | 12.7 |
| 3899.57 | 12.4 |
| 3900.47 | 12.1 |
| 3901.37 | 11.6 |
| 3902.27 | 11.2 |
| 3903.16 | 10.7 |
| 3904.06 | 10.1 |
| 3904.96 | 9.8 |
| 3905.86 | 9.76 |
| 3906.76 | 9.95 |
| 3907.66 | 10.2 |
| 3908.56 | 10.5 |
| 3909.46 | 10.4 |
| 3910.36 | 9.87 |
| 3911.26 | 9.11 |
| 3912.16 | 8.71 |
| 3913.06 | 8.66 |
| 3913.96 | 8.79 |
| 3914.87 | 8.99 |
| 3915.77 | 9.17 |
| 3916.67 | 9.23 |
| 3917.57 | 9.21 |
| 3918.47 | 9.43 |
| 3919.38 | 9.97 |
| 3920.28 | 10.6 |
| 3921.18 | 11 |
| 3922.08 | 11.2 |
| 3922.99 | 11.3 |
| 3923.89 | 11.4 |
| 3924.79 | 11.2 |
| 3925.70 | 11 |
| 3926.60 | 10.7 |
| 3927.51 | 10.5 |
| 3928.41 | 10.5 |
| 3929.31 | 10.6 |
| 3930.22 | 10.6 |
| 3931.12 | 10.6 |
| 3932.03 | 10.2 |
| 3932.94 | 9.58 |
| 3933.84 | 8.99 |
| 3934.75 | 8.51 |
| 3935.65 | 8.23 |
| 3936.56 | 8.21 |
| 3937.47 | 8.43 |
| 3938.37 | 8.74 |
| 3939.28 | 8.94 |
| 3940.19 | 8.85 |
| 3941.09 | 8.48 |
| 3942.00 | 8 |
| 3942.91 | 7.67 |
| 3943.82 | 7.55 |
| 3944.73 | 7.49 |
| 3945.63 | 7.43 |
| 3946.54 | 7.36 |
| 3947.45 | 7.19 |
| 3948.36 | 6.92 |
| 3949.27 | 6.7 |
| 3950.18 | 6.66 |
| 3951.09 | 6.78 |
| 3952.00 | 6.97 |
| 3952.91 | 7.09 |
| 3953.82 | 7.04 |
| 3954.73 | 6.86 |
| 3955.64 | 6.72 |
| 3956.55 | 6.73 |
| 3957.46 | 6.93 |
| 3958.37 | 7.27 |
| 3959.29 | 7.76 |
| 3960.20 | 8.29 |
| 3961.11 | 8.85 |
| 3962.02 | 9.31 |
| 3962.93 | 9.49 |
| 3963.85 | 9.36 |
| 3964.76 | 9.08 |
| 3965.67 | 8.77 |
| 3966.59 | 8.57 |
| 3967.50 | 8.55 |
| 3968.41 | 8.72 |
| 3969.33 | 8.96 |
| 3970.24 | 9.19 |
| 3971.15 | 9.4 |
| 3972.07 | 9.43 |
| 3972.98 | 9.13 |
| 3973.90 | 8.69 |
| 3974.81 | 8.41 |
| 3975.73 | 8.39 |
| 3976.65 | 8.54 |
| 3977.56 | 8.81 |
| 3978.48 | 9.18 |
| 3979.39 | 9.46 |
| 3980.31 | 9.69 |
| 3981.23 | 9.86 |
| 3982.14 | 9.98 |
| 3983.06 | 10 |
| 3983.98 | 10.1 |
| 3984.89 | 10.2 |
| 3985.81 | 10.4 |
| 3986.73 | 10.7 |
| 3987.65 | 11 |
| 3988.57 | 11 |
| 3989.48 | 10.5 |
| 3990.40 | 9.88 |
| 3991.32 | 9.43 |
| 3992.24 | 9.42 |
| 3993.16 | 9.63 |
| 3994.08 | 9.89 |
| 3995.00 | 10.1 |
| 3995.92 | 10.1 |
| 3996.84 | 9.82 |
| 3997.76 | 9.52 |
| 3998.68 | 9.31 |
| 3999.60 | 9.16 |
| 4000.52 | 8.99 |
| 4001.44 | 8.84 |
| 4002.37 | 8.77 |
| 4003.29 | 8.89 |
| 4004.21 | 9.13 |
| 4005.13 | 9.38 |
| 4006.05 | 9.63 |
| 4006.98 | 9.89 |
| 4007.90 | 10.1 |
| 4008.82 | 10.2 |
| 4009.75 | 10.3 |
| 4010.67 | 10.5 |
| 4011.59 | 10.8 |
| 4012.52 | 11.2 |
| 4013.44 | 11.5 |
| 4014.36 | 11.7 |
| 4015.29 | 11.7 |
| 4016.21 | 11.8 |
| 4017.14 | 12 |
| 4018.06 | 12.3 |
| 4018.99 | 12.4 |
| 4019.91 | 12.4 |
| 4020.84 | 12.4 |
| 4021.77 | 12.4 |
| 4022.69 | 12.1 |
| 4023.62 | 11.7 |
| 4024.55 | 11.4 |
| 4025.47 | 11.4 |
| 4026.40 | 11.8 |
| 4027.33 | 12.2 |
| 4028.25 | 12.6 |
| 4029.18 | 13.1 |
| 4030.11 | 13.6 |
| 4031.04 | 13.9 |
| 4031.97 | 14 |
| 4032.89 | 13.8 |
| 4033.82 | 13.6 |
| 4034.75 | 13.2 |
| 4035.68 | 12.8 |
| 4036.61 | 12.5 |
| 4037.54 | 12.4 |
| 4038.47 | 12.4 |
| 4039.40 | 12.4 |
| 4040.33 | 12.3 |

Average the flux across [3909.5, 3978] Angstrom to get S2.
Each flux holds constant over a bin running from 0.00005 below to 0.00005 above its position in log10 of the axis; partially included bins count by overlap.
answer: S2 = 8.81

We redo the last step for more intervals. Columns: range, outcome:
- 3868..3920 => 10.4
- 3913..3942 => 9.73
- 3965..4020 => 9.89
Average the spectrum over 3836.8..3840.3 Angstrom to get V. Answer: 11.8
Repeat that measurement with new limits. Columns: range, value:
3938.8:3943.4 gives 8.37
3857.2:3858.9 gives 9.41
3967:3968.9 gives 8.64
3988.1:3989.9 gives 10.8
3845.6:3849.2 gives 9.7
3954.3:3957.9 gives 6.81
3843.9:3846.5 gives 12.9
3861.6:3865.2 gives 7.26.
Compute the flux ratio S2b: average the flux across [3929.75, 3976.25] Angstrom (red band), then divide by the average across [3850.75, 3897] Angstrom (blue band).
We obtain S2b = 0.85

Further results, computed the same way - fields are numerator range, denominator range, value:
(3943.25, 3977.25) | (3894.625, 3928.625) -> 0.75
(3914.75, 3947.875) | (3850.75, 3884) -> 1.05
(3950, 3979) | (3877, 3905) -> 0.73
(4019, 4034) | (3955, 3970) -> 1.52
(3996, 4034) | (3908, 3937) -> 1.13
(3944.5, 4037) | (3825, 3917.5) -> 0.97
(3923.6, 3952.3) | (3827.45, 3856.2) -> 0.84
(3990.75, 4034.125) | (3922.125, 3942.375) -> 1.13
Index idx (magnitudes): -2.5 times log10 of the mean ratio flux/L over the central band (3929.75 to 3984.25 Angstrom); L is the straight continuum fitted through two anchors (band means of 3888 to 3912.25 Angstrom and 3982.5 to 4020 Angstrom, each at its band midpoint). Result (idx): 0.26 mag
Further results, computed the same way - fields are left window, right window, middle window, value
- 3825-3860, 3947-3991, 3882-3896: -0.17 mag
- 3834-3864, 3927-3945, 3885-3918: -0.16 mag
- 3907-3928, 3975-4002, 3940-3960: 0.33 mag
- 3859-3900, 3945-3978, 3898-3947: -0.08 mag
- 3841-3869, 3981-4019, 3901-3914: -0.02 mag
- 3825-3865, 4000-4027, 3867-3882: 0.07 mag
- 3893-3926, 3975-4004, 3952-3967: 0.25 mag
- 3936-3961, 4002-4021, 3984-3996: -0.05 mag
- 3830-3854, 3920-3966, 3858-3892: 0.04 mag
